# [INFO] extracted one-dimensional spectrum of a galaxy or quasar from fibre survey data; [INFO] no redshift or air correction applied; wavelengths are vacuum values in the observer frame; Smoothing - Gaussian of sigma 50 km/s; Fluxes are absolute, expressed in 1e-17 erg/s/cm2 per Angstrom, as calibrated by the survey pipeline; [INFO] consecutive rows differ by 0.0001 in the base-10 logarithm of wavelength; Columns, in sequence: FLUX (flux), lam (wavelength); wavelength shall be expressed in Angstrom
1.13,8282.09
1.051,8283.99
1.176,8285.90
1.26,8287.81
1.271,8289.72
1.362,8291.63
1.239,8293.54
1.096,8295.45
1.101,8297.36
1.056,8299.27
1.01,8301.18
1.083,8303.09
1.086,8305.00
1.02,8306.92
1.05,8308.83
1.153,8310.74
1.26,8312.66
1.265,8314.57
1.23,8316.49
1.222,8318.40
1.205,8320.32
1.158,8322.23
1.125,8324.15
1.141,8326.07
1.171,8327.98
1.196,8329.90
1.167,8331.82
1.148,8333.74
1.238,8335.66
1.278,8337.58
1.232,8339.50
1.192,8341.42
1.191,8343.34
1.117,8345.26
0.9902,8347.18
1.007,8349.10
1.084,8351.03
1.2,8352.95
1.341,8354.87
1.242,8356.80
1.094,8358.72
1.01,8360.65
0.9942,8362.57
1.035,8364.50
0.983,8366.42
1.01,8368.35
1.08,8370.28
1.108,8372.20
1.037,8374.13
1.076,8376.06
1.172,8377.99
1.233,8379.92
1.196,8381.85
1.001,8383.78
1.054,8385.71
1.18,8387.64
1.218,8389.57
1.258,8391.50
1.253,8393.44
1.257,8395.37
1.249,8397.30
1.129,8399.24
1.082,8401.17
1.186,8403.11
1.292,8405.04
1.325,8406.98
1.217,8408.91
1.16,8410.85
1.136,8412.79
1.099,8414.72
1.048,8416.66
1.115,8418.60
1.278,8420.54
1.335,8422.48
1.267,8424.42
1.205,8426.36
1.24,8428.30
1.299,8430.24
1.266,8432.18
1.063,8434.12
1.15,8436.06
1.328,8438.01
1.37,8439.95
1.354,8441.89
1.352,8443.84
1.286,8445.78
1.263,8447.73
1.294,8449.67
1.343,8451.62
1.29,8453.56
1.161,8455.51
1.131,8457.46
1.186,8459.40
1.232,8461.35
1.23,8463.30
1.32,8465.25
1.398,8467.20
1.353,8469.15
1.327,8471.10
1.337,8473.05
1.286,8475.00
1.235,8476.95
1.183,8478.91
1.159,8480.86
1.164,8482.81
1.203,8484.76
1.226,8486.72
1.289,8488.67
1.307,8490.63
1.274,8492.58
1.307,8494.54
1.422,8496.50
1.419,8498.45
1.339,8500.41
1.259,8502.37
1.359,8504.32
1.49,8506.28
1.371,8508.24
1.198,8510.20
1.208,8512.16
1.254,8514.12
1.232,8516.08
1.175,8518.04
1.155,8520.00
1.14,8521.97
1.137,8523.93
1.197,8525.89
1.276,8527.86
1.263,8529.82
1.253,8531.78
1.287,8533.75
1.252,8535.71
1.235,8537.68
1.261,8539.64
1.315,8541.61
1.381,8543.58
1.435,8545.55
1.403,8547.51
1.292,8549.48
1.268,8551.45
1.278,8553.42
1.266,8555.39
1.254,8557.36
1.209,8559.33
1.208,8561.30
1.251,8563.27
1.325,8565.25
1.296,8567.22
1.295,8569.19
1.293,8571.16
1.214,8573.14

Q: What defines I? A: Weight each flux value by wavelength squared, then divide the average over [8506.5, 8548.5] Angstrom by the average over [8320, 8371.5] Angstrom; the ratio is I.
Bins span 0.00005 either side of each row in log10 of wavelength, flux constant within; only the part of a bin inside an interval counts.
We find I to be 1.2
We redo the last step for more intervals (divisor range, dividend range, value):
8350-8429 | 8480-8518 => 1.14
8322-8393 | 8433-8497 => 1.15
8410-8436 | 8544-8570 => 1.12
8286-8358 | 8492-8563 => 1.15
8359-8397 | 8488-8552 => 1.19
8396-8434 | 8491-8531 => 1.08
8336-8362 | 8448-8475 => 1.14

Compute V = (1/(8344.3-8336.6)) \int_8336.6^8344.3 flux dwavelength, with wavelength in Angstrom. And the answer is 1.22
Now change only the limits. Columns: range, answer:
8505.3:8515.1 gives 1.3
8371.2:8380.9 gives 1.13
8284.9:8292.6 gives 1.26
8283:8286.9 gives 1.12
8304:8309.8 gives 1.05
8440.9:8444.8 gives 1.35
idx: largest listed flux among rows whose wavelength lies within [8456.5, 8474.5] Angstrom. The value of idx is 1.398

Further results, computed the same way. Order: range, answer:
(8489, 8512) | 1.49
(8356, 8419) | 1.325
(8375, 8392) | 1.258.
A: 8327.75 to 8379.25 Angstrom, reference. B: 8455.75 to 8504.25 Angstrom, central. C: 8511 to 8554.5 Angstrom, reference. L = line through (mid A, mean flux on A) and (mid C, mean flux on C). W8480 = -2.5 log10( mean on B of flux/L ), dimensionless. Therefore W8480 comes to -0.05 mag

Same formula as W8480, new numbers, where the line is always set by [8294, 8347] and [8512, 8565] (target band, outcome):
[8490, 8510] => -0.09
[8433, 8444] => -0.05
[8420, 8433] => -0.06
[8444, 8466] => -0.03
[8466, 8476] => -0.10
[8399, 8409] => -0.02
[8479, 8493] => 0.00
